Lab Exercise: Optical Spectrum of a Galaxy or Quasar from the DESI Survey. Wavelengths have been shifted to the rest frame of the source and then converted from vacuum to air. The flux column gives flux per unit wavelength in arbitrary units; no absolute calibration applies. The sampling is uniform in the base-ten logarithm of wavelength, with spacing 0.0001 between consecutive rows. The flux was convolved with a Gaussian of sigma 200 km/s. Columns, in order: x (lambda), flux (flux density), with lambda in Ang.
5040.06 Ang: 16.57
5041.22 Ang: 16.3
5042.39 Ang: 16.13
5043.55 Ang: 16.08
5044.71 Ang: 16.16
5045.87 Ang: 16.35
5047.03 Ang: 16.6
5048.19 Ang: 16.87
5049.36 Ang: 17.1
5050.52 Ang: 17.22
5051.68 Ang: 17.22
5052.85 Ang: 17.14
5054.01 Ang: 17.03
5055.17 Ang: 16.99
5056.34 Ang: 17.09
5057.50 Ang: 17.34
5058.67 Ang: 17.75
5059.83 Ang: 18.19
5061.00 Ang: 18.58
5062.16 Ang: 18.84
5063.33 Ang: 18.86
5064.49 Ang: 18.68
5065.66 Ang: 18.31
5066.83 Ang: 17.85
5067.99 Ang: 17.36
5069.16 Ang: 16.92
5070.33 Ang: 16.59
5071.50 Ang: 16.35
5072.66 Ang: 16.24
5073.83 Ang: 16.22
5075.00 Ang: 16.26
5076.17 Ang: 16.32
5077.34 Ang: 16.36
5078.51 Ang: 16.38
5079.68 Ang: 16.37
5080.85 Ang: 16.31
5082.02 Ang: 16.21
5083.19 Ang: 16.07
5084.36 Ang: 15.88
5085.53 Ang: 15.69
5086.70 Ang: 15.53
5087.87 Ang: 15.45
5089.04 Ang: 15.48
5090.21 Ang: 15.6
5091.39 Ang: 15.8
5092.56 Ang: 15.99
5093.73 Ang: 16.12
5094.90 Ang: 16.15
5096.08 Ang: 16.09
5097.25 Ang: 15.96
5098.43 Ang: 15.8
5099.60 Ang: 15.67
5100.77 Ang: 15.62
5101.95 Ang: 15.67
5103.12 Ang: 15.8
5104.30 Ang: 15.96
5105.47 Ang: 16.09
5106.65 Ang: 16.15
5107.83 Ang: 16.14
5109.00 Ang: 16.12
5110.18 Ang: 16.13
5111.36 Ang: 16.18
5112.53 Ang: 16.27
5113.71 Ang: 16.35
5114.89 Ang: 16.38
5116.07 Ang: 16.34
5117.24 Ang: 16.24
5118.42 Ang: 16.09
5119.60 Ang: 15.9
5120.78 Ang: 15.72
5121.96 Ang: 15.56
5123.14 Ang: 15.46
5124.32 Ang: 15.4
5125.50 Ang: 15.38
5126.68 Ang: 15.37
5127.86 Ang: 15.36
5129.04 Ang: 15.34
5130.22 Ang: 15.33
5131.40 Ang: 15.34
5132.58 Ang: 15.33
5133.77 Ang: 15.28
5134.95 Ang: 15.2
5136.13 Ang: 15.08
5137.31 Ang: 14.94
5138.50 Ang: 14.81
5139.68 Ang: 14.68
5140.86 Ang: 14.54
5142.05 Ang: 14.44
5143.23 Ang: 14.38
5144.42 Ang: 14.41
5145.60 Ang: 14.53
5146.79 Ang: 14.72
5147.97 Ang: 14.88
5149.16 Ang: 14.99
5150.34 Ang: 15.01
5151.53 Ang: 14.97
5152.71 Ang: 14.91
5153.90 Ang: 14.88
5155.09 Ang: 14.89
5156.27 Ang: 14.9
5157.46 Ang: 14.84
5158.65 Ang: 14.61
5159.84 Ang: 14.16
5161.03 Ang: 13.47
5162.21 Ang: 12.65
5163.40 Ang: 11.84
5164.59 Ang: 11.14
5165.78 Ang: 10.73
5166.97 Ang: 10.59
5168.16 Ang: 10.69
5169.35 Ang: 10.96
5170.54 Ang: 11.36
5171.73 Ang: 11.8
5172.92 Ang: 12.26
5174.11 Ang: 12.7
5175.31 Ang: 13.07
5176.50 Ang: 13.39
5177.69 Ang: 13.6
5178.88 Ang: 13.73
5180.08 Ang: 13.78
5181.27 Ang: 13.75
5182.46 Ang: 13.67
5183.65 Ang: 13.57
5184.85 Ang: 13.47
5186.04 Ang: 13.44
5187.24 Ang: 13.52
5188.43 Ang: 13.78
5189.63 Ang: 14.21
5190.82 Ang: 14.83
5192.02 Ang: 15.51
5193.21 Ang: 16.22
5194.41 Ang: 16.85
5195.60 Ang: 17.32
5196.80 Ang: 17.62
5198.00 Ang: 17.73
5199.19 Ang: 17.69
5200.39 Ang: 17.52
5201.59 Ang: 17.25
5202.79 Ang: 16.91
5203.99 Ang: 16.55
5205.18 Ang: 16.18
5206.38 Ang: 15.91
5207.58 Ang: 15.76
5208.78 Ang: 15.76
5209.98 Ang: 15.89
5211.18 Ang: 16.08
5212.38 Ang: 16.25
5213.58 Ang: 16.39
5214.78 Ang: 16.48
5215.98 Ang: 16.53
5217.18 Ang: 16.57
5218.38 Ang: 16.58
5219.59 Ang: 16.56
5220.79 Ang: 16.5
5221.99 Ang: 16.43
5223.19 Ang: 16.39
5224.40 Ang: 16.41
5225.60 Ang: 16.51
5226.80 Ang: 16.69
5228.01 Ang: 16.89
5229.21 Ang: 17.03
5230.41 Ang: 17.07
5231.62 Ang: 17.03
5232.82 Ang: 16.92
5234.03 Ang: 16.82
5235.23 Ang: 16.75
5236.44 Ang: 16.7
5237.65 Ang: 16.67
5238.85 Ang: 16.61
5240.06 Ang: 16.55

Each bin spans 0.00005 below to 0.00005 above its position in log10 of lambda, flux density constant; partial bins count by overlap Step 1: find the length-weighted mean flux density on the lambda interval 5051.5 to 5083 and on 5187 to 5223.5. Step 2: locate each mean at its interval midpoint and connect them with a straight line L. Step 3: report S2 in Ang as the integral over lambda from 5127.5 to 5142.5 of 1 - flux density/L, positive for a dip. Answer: 1.5 Ang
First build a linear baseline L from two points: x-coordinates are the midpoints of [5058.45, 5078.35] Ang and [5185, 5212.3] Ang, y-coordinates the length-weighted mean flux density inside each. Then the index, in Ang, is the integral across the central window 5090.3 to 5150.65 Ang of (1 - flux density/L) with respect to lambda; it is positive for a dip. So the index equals 4.6 Ang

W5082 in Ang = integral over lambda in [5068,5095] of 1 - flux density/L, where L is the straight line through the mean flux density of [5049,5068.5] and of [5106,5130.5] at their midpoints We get 1.44 Ang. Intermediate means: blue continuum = 17.8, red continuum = 15.9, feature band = 16.1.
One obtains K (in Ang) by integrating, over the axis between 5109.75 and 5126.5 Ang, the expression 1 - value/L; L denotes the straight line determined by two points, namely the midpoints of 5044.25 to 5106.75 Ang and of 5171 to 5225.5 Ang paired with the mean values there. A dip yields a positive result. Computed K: 0.3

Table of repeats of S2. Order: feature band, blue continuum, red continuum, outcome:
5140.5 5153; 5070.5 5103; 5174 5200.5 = 0.5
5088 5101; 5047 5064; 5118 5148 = 0.4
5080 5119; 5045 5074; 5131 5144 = 0.2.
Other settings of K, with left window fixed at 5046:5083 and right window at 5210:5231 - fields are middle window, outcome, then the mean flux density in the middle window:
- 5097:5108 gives 0.7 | 15.9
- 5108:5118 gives 0.4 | 16.3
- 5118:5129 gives 0.9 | 15.6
